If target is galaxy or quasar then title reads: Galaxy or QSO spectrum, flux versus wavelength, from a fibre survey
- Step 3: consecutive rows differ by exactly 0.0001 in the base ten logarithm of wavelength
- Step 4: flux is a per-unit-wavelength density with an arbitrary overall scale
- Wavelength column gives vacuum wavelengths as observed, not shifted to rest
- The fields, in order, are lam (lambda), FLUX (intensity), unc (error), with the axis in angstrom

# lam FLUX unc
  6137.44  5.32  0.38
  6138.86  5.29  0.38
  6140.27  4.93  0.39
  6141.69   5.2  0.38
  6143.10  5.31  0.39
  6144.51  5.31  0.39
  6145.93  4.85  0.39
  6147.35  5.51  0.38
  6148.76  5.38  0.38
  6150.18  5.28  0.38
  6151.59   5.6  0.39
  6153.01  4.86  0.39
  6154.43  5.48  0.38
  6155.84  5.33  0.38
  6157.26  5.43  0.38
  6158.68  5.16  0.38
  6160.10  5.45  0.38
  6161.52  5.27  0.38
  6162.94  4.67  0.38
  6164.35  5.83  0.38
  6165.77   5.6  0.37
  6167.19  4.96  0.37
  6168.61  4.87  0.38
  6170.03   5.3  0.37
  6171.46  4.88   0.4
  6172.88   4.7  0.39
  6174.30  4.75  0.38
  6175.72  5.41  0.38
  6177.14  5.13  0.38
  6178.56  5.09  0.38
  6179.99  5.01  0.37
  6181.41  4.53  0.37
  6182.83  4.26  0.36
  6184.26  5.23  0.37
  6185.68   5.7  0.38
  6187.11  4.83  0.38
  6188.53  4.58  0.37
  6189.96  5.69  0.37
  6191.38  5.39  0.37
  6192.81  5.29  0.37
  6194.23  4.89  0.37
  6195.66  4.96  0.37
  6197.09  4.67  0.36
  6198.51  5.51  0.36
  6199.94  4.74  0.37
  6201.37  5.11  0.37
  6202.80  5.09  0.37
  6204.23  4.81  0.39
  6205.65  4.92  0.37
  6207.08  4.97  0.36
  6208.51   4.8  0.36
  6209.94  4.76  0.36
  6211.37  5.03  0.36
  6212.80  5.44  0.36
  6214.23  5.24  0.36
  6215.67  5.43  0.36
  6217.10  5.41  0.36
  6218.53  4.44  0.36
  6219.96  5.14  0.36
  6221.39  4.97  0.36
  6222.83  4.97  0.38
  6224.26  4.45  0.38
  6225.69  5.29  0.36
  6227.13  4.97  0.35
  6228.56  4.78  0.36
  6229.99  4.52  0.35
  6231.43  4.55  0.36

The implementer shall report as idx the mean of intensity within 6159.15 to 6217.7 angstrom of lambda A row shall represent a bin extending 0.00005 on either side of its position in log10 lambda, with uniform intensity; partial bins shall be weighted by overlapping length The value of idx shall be 5.08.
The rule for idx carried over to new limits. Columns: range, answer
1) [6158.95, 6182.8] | 5.07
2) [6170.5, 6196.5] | 5.02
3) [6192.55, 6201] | 5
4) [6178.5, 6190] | 4.94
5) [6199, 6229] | 4.99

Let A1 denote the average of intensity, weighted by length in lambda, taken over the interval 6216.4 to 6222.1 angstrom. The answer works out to 4.99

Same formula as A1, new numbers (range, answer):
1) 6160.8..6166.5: 5.35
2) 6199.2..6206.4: 4.94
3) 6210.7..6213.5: 5.24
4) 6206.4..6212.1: 4.89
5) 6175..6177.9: 5.28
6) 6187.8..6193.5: 5.24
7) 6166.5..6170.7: 5.04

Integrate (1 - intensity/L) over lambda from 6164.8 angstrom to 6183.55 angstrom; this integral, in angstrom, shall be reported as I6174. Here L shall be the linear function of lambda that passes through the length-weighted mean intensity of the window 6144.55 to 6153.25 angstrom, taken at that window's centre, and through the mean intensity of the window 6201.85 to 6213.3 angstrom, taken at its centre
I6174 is 0.6 angstrom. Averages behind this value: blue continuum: 5.27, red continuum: 4.97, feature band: 4.97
